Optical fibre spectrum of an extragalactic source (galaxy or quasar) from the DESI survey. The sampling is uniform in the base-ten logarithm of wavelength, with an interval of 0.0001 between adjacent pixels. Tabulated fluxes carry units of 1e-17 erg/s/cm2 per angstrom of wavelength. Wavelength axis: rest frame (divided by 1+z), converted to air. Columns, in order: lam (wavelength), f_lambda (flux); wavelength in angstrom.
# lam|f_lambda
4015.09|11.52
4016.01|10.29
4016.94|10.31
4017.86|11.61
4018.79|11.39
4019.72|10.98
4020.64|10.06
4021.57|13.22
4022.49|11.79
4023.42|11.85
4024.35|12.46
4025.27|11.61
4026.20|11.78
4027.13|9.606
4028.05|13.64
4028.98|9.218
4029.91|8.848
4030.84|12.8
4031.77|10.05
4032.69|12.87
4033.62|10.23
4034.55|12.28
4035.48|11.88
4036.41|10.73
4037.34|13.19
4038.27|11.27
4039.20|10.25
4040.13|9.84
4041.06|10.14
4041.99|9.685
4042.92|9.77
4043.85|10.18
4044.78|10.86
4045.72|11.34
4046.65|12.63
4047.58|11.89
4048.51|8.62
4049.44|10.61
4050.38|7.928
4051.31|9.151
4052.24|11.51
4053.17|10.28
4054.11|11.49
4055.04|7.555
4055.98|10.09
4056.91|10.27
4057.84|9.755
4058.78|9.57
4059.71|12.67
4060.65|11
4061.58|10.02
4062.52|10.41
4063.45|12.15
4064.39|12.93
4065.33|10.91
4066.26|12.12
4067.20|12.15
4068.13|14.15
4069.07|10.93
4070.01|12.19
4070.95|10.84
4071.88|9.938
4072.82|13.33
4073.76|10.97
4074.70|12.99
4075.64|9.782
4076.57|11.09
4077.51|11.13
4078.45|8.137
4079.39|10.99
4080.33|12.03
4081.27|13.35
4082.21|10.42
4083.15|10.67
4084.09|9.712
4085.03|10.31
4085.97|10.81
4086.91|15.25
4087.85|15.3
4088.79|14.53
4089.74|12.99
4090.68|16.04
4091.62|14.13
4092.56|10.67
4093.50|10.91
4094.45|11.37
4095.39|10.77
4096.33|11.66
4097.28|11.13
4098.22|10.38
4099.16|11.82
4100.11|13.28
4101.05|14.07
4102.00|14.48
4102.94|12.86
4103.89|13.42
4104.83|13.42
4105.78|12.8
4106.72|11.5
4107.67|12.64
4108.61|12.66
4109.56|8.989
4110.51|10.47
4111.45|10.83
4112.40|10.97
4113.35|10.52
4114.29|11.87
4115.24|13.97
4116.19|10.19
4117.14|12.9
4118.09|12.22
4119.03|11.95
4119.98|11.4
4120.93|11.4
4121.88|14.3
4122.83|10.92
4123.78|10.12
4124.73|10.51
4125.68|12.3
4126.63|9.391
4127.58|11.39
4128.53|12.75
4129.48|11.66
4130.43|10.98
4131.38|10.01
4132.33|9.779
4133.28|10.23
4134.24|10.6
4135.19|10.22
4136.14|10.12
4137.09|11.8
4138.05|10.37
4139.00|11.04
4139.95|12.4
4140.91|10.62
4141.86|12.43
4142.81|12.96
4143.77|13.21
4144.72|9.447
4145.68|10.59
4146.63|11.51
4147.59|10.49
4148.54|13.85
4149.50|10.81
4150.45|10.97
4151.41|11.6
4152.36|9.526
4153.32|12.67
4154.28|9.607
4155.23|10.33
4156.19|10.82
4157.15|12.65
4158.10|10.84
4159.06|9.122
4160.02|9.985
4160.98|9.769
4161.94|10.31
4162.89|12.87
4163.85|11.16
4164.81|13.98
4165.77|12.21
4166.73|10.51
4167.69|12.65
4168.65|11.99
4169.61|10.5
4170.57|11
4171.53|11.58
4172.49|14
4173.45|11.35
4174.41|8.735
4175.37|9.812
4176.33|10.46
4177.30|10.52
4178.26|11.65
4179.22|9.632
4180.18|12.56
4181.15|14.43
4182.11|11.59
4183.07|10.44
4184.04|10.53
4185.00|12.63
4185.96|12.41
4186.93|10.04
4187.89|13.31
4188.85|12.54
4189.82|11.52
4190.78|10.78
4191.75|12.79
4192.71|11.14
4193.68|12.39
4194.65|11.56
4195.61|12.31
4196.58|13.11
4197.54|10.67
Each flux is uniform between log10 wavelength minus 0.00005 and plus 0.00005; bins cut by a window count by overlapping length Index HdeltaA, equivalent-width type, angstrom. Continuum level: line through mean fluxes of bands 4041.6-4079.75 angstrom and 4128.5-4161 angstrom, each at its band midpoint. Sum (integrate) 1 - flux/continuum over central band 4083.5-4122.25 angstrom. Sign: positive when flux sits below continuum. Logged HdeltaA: -4.5 angstrom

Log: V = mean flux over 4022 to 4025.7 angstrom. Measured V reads 12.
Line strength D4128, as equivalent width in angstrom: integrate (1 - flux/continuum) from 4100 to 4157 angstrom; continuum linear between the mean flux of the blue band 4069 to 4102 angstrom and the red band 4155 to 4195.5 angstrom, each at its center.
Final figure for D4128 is 0.73 angstrom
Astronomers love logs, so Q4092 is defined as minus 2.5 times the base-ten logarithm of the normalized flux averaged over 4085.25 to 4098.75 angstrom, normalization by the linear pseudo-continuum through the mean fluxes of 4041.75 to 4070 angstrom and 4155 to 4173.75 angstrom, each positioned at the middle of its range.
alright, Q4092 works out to -0.14 mag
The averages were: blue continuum 10.8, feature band 12.5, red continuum 11.4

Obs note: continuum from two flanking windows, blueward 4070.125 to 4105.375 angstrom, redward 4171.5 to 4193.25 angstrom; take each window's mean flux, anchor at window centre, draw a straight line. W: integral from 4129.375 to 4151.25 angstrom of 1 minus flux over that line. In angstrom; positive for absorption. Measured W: 1.1 angstrom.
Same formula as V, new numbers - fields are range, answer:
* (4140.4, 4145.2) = 11.7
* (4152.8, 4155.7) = 10.9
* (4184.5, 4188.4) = 12.1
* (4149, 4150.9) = 10.9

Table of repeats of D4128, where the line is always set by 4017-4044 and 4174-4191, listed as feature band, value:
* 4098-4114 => -1.2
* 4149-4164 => 0.6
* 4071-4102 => -1.9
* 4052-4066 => 0.6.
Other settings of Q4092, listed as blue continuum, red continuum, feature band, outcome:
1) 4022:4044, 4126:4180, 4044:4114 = -0.04 mag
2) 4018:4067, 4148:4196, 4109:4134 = 0.00 mag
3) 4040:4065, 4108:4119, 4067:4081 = -0.06 mag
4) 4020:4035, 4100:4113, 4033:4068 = 0.08 mag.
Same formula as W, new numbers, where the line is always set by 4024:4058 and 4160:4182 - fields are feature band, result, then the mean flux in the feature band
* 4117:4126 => -0.5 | 11.8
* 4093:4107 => -1.6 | 12.3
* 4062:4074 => -1.0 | 11.8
